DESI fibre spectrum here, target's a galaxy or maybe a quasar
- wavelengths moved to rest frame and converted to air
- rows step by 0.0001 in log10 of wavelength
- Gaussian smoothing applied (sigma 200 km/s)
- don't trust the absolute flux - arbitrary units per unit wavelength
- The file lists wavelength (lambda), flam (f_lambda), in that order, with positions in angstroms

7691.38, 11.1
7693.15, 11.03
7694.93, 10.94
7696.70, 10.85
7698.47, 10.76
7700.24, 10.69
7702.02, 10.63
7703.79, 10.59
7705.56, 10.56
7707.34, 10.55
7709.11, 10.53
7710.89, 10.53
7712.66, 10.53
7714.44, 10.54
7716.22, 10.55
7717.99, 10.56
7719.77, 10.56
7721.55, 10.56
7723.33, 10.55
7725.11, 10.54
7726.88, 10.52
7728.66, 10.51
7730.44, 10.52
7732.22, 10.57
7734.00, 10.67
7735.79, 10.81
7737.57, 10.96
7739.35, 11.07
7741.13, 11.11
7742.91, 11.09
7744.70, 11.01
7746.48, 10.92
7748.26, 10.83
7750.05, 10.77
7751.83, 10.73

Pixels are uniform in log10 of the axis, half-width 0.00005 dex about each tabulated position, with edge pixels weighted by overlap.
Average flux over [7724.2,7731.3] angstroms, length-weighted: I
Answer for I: 10.5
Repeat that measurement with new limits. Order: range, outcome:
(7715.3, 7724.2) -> 10.6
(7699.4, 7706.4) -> 10.6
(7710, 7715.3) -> 10.5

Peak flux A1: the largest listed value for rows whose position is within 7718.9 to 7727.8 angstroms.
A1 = 10.56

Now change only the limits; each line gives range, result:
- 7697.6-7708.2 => 10.76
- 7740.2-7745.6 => 11.11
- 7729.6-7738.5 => 10.96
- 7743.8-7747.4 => 11.01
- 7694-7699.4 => 10.94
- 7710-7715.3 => 10.54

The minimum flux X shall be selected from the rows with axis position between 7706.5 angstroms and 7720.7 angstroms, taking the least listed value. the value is 10.53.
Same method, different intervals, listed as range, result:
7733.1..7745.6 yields 10.67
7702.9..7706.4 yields 10.56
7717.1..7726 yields 10.54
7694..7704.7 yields 10.59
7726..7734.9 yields 10.51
